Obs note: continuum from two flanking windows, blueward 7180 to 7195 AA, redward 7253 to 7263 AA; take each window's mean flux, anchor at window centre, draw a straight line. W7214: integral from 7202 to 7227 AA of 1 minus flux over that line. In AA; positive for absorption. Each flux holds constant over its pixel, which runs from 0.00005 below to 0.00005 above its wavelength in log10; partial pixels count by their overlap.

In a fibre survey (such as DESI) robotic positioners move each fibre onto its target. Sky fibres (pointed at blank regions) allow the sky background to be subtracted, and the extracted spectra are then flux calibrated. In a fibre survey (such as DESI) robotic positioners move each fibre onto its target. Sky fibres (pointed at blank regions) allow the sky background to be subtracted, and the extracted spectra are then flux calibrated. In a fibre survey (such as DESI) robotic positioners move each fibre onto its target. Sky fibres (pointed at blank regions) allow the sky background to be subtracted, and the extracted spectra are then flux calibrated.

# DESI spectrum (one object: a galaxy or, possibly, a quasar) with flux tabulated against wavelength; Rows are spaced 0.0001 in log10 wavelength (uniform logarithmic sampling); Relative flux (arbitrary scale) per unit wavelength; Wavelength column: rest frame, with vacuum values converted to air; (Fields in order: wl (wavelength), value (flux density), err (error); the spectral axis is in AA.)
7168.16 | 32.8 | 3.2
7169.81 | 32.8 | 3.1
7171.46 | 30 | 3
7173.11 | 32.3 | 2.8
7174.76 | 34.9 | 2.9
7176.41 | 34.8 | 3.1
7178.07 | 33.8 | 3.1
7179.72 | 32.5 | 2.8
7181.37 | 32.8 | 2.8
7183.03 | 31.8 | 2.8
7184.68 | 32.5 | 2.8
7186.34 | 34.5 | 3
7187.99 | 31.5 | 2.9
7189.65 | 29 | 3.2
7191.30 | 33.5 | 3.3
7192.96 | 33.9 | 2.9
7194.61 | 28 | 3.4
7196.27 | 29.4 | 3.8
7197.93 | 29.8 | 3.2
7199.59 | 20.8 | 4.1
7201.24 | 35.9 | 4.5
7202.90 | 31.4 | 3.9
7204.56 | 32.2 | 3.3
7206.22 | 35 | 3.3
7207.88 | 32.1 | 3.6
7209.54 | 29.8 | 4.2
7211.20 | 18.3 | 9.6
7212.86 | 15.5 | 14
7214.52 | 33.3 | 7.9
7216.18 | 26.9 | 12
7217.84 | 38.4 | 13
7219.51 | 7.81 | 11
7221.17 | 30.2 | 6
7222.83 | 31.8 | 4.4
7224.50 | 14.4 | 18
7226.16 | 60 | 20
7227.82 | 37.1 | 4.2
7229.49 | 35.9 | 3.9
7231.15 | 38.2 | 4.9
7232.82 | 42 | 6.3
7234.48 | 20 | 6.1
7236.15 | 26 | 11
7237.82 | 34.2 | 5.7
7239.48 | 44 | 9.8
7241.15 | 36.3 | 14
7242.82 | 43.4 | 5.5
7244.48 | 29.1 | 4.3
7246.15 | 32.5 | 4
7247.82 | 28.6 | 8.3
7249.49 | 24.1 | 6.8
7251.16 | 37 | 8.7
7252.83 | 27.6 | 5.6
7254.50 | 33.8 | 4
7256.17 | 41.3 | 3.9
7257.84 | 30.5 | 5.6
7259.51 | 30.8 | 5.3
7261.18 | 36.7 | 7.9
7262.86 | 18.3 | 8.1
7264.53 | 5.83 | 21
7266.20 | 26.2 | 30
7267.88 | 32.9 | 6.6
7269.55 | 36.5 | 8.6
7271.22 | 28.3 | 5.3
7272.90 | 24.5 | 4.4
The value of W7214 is 2.4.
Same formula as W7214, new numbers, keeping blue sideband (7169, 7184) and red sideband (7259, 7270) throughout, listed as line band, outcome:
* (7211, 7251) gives -3.9 AA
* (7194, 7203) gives 0.6 AA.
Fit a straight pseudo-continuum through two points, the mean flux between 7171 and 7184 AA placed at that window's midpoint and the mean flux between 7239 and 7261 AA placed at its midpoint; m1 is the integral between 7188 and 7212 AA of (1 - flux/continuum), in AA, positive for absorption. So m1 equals 2.29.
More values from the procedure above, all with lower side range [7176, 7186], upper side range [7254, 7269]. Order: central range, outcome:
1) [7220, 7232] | -1.63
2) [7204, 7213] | 1.03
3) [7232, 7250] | -1.96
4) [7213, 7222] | 1.33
